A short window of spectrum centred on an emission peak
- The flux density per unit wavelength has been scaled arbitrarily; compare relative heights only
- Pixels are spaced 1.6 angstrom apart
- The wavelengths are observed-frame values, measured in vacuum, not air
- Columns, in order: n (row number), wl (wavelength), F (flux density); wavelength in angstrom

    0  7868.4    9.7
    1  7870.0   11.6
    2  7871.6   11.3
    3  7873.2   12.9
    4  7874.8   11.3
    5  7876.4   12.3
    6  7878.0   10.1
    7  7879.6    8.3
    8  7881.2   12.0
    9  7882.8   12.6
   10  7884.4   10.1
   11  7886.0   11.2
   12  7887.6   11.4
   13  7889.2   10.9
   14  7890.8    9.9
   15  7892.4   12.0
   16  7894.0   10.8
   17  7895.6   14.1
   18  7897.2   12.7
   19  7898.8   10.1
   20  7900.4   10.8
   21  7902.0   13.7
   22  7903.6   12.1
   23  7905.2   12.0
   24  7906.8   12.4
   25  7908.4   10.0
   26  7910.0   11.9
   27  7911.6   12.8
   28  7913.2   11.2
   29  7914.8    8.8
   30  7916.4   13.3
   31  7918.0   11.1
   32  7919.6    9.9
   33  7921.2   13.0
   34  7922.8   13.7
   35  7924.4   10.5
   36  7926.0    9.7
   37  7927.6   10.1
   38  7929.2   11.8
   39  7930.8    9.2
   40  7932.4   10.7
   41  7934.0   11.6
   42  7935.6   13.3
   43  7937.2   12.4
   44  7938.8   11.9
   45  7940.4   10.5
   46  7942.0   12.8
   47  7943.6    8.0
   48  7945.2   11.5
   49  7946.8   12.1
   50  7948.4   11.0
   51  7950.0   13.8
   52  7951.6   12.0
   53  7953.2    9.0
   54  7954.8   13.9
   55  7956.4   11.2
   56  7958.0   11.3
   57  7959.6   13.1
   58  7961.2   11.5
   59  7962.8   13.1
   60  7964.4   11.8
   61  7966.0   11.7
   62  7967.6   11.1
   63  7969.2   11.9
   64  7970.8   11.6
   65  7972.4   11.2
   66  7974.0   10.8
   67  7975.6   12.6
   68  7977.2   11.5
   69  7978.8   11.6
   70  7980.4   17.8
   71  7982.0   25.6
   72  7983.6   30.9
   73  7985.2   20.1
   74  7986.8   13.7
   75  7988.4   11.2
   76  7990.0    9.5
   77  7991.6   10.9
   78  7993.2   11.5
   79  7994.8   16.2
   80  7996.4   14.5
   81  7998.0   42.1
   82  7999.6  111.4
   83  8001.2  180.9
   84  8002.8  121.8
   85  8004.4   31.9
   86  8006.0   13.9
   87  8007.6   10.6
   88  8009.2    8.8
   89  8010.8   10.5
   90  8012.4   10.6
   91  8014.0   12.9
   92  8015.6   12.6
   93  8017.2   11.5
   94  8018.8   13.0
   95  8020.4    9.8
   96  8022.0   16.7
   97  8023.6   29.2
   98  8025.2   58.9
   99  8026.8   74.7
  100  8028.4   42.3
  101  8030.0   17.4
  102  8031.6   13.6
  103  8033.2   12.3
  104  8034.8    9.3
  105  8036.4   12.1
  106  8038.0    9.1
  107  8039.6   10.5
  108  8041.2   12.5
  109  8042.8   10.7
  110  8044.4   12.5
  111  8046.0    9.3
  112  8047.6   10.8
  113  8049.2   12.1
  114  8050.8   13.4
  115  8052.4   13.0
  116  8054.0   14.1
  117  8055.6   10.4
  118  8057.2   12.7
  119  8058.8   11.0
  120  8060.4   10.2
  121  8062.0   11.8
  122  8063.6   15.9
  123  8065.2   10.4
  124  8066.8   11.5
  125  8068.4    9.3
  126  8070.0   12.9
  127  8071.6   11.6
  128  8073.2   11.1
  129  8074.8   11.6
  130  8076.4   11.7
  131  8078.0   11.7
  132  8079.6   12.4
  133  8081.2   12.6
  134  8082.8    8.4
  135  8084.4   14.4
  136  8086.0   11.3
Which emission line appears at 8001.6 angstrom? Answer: H-alpha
